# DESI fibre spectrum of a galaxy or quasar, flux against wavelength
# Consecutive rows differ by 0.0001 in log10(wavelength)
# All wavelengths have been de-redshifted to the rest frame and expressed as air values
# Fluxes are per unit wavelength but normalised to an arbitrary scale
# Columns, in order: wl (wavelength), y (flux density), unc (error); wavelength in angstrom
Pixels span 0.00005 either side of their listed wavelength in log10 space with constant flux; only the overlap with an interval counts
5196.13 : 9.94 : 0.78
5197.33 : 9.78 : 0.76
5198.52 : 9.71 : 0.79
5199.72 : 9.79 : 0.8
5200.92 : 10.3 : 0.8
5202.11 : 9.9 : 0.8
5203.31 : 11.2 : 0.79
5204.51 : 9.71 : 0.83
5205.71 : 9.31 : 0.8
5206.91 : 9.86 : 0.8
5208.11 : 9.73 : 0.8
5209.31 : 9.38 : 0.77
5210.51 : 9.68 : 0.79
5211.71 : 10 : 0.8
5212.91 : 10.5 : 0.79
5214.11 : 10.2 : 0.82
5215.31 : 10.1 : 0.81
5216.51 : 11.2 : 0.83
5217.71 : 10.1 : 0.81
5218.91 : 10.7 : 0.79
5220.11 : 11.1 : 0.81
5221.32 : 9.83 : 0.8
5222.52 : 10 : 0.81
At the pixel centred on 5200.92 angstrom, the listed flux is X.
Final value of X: 10.3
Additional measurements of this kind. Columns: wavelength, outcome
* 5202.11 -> 9.9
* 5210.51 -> 9.68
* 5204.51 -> 9.71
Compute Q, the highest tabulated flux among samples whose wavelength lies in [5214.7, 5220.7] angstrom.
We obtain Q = 11.2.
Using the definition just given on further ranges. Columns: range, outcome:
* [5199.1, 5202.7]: 10.3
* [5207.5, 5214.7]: 10.5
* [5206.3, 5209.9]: 9.86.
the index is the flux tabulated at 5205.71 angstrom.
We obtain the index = 9.31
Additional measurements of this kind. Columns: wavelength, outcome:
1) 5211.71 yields 10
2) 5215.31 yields 10.1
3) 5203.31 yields 11.2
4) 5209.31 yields 9.38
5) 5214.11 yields 10.2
